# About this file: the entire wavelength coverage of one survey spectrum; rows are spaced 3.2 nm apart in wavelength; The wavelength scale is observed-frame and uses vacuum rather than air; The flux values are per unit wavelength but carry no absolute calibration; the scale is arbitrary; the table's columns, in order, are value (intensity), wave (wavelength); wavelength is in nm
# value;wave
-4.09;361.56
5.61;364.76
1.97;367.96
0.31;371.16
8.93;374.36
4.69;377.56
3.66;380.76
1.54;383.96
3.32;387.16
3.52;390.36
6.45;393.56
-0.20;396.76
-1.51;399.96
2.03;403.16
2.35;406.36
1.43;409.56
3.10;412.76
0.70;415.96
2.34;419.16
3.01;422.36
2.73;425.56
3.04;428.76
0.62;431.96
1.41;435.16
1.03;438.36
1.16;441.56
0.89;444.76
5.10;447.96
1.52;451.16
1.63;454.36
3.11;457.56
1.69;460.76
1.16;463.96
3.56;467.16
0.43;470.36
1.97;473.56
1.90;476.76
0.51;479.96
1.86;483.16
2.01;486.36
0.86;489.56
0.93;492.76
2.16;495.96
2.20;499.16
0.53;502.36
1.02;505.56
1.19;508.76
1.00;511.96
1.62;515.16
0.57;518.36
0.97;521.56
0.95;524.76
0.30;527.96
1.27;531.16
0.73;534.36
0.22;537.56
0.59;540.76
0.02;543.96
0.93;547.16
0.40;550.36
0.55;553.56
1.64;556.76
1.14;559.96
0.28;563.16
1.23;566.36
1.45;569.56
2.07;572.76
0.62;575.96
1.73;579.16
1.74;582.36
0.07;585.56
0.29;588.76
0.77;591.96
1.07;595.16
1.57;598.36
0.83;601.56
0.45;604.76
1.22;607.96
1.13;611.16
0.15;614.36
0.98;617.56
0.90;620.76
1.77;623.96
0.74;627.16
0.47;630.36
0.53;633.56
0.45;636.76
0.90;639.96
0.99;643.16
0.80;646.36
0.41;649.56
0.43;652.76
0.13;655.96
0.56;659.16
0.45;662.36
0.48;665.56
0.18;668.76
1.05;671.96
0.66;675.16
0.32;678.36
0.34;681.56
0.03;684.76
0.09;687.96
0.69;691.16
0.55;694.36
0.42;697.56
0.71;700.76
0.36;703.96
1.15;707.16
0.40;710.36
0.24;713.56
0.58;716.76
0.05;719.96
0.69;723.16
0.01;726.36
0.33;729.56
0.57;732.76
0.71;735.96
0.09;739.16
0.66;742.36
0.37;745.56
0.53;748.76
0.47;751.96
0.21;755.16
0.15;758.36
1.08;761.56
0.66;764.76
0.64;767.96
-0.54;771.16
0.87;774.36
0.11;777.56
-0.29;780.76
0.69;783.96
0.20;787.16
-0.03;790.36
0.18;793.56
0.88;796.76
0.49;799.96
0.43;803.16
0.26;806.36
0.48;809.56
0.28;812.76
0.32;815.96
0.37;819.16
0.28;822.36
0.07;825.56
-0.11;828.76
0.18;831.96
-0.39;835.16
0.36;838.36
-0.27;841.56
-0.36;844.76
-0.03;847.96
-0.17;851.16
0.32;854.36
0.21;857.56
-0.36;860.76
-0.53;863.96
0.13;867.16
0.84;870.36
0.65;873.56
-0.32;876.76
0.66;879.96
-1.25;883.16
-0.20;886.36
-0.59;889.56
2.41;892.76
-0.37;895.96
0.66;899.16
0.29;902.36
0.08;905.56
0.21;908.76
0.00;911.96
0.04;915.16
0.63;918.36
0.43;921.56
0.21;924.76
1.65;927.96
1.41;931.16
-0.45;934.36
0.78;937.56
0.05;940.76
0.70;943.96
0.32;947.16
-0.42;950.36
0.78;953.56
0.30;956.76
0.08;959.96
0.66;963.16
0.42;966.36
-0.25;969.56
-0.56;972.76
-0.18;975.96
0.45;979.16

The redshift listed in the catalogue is 1.40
